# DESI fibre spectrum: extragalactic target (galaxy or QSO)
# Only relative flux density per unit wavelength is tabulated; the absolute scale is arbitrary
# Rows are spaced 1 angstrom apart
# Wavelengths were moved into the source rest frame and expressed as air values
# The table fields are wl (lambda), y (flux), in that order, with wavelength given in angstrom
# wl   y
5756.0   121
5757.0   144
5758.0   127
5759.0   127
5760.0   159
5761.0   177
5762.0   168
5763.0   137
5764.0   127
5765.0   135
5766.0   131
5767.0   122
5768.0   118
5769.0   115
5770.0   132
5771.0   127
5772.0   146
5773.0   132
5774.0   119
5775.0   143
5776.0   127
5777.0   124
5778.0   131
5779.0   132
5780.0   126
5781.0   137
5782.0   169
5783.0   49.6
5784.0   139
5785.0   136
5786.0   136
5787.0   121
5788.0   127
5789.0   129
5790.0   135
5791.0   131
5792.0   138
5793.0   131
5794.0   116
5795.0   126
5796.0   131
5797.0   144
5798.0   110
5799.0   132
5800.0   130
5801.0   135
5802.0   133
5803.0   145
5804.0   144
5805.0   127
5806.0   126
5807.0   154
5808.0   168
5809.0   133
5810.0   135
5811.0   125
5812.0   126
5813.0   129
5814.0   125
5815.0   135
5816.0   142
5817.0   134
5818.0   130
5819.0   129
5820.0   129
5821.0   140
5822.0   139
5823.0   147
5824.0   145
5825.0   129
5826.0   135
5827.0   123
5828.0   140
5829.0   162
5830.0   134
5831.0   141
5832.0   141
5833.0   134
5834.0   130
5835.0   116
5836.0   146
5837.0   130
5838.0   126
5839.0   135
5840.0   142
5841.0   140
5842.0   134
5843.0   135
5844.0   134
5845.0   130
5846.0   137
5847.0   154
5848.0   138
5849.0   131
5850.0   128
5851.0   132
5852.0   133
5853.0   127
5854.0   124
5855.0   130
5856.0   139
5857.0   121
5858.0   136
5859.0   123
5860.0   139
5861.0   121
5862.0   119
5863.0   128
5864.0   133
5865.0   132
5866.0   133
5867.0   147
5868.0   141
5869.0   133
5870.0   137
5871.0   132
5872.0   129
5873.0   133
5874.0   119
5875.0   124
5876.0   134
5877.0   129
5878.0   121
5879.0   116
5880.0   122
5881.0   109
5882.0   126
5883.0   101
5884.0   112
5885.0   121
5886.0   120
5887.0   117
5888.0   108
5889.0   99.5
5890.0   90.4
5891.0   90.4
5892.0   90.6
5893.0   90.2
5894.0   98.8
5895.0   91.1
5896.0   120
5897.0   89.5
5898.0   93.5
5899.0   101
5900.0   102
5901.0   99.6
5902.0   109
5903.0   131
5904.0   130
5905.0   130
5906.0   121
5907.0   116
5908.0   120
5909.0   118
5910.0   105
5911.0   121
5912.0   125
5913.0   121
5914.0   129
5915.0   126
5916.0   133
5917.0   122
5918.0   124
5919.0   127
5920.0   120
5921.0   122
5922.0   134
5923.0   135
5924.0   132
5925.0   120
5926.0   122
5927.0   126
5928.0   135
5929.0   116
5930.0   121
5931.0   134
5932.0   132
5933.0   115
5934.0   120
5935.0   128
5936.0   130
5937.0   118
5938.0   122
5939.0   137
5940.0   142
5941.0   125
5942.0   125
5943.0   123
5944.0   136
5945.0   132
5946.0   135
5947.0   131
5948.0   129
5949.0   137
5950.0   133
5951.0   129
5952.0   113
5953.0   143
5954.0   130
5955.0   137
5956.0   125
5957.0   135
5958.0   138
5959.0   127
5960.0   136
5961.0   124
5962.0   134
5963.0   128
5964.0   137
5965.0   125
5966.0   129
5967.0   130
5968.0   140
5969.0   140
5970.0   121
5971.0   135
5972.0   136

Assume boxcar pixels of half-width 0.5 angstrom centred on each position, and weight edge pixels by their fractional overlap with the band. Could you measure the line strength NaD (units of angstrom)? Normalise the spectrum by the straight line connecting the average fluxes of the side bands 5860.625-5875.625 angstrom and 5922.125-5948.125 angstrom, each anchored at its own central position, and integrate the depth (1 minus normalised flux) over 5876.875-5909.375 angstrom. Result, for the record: 5.0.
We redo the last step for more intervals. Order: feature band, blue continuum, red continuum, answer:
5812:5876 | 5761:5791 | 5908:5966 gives -1.99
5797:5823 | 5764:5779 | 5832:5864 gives -0.83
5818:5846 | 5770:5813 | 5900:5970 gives -1.17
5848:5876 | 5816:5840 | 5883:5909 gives -2.09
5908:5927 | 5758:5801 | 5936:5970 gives 0.99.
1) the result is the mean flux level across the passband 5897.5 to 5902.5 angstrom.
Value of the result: 101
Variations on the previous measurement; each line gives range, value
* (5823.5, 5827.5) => 133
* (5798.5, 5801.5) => 132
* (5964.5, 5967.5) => 128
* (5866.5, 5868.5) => 144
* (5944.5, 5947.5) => 133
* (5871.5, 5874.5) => 127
